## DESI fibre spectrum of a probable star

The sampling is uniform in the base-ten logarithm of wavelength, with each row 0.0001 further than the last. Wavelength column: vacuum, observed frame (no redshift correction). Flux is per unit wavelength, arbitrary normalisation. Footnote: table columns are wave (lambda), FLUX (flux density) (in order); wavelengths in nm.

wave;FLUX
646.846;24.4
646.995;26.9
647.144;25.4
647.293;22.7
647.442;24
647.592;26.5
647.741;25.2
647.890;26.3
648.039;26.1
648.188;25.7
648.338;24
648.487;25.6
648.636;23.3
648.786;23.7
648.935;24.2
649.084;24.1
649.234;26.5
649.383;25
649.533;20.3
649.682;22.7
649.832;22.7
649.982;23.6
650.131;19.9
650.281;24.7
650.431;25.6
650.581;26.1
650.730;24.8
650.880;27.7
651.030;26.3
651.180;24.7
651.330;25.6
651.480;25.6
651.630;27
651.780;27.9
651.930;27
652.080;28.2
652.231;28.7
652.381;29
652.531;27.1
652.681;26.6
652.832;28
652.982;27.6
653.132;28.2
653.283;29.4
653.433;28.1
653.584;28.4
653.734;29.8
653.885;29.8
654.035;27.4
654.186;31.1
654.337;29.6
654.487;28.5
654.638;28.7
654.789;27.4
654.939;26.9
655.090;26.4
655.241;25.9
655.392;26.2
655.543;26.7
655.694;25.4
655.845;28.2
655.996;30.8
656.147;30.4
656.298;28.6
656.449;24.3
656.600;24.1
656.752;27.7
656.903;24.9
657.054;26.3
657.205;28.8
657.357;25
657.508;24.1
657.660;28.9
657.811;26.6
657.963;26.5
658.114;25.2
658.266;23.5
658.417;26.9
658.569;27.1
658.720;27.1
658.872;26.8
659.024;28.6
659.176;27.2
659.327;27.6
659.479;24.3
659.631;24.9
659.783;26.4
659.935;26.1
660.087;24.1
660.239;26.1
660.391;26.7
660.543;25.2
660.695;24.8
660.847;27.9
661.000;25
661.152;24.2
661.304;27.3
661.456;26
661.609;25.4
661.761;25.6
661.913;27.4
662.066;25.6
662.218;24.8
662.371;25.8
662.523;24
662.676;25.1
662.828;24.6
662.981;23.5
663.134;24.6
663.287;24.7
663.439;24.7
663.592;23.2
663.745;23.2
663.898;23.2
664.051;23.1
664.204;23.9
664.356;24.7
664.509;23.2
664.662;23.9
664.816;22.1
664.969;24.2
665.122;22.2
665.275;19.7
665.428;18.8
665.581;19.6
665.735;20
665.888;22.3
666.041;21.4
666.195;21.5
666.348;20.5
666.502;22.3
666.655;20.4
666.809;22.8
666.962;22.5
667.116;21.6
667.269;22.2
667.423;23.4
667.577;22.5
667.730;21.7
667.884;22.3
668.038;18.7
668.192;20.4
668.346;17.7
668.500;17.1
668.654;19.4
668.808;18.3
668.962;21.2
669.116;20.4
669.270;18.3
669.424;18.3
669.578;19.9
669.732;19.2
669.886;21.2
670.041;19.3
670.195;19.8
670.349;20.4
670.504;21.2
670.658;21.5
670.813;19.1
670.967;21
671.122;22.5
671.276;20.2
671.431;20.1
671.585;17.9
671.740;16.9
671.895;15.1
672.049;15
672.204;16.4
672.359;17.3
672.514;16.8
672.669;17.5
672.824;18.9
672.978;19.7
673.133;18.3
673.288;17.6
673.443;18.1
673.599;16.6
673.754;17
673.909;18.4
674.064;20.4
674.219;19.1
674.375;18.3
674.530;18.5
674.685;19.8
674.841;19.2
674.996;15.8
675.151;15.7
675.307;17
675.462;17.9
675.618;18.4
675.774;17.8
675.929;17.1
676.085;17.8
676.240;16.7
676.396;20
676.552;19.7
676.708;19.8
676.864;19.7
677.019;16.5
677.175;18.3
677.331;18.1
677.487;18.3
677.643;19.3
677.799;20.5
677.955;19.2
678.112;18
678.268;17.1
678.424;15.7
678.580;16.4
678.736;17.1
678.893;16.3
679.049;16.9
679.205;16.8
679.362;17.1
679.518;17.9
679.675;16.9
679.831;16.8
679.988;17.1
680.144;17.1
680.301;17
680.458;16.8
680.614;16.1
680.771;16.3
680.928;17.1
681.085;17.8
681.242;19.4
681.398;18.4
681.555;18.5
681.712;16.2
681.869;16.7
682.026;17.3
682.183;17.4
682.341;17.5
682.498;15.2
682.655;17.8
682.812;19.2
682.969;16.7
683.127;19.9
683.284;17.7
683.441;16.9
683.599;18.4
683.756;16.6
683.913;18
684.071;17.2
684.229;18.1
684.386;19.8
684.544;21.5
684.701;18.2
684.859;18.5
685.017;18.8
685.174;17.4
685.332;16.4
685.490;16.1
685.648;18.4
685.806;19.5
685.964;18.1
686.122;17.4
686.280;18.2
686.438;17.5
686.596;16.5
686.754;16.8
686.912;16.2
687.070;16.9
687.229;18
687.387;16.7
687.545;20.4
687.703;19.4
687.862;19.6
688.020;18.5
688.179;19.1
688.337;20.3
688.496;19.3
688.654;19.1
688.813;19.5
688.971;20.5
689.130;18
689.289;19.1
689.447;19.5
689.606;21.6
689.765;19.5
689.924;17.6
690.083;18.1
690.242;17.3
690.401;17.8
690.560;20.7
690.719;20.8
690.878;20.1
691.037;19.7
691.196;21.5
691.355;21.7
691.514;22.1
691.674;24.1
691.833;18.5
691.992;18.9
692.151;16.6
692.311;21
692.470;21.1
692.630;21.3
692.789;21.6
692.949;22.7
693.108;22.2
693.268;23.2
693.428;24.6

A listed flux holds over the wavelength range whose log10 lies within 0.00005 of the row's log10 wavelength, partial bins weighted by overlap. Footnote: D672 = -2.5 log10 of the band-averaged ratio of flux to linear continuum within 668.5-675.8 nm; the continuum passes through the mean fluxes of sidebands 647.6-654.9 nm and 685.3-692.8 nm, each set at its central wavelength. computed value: 0.20 mag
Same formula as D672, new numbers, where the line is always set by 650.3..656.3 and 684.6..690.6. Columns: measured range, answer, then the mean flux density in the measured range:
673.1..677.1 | 0.20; 18.1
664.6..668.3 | 0.12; 21.5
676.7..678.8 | 0.16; 18.1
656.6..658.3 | 0.02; 26.1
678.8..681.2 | 0.20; 17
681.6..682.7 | 0.18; 16.9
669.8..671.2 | 0.12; 20.7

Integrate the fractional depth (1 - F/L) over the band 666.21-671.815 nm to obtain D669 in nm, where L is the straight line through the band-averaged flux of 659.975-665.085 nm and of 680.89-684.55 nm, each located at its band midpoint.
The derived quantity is 0.55 nm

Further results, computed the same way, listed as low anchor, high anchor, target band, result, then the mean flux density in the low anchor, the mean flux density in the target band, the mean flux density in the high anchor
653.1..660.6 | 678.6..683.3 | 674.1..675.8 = 0.15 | 27.1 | 18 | 17.3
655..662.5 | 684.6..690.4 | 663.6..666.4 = 0.28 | 26.3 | 22.1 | 18.4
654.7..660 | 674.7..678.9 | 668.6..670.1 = 0.12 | 26.6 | 19.6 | 18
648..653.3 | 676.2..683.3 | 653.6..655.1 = -0.25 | 25.6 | 28.7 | 17.7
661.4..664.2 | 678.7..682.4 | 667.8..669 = 0.16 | 24.7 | 19.3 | 17.2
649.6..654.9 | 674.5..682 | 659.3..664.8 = -0.35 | 27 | 25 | 17.7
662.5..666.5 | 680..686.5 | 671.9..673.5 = 0.24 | 22.7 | 17.5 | 17.7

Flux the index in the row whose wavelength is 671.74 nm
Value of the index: 16.9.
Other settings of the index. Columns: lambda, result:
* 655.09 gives 26.4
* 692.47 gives 21.1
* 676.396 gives 20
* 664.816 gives 22.1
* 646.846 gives 24.4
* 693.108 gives 22.2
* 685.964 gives 18.1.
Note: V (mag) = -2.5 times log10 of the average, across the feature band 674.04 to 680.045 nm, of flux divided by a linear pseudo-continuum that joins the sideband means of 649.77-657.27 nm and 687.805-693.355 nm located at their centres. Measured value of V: 0.25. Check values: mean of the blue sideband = 27.1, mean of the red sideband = 20.1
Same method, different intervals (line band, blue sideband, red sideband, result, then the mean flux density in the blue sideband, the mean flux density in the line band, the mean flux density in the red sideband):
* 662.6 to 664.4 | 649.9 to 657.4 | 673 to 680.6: -0.041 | 27.1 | 24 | 17.8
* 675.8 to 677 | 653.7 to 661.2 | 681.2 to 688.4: 0.118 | 26.8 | 18.6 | 18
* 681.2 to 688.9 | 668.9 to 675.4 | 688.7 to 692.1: 0.082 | 18.7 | 18.1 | 19.8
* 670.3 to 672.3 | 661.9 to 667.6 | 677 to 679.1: 0.078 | 22.9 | 19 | 17.7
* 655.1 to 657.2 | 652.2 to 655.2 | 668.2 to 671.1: 0.002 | 28.3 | 26.9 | 19.7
